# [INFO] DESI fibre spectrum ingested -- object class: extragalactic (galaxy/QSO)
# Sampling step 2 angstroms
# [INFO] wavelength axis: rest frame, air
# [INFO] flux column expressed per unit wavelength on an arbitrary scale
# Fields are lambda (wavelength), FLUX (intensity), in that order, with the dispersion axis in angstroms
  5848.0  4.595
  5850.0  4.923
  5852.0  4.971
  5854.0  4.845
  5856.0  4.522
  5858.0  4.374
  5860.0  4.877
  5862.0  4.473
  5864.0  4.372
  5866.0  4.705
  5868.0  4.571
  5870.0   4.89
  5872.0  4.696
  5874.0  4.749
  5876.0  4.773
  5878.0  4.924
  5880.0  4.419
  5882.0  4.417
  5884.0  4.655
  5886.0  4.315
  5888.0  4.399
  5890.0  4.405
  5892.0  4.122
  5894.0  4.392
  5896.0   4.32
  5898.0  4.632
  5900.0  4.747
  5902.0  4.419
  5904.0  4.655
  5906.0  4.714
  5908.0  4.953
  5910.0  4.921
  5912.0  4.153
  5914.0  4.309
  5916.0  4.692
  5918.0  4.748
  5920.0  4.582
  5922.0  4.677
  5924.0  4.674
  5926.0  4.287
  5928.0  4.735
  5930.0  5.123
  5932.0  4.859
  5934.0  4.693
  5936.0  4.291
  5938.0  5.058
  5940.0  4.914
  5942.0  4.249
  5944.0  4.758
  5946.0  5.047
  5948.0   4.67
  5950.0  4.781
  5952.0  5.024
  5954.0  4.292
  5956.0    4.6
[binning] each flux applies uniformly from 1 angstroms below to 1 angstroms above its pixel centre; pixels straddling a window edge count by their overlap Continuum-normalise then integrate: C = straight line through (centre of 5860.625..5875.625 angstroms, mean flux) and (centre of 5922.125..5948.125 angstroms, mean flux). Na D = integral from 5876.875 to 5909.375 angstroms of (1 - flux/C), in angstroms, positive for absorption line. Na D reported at 0.97 angstroms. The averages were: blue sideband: 4.65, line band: 4.54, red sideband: 4.72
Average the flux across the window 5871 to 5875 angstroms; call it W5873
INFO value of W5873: 4.72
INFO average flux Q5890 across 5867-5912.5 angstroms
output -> 4.58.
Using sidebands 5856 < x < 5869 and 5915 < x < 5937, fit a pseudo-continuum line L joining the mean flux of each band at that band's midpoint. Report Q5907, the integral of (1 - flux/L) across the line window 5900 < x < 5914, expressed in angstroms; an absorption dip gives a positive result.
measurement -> 0.0 angstroms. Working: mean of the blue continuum 4.56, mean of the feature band 4.62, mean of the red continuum 4.67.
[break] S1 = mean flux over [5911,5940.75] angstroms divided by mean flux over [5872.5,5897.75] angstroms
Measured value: 1.0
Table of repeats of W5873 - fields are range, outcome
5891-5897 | 4.28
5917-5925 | 4.67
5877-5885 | 4.6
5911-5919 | 4.48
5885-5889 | 4.36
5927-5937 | 4.74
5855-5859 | 4.45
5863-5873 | 4.65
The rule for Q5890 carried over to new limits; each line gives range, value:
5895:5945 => 4.65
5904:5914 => 4.64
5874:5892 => 4.53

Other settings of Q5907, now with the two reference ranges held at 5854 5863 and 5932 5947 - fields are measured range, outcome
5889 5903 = 0.66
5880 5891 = 0.48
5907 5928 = 0.37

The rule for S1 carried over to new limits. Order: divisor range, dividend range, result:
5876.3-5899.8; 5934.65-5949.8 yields 1.05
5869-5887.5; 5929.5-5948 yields 1.03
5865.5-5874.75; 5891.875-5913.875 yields 0.96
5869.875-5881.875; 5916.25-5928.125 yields 0.98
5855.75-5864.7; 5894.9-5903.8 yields 1.00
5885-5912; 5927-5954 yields 1.05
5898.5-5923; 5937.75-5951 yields 1.03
